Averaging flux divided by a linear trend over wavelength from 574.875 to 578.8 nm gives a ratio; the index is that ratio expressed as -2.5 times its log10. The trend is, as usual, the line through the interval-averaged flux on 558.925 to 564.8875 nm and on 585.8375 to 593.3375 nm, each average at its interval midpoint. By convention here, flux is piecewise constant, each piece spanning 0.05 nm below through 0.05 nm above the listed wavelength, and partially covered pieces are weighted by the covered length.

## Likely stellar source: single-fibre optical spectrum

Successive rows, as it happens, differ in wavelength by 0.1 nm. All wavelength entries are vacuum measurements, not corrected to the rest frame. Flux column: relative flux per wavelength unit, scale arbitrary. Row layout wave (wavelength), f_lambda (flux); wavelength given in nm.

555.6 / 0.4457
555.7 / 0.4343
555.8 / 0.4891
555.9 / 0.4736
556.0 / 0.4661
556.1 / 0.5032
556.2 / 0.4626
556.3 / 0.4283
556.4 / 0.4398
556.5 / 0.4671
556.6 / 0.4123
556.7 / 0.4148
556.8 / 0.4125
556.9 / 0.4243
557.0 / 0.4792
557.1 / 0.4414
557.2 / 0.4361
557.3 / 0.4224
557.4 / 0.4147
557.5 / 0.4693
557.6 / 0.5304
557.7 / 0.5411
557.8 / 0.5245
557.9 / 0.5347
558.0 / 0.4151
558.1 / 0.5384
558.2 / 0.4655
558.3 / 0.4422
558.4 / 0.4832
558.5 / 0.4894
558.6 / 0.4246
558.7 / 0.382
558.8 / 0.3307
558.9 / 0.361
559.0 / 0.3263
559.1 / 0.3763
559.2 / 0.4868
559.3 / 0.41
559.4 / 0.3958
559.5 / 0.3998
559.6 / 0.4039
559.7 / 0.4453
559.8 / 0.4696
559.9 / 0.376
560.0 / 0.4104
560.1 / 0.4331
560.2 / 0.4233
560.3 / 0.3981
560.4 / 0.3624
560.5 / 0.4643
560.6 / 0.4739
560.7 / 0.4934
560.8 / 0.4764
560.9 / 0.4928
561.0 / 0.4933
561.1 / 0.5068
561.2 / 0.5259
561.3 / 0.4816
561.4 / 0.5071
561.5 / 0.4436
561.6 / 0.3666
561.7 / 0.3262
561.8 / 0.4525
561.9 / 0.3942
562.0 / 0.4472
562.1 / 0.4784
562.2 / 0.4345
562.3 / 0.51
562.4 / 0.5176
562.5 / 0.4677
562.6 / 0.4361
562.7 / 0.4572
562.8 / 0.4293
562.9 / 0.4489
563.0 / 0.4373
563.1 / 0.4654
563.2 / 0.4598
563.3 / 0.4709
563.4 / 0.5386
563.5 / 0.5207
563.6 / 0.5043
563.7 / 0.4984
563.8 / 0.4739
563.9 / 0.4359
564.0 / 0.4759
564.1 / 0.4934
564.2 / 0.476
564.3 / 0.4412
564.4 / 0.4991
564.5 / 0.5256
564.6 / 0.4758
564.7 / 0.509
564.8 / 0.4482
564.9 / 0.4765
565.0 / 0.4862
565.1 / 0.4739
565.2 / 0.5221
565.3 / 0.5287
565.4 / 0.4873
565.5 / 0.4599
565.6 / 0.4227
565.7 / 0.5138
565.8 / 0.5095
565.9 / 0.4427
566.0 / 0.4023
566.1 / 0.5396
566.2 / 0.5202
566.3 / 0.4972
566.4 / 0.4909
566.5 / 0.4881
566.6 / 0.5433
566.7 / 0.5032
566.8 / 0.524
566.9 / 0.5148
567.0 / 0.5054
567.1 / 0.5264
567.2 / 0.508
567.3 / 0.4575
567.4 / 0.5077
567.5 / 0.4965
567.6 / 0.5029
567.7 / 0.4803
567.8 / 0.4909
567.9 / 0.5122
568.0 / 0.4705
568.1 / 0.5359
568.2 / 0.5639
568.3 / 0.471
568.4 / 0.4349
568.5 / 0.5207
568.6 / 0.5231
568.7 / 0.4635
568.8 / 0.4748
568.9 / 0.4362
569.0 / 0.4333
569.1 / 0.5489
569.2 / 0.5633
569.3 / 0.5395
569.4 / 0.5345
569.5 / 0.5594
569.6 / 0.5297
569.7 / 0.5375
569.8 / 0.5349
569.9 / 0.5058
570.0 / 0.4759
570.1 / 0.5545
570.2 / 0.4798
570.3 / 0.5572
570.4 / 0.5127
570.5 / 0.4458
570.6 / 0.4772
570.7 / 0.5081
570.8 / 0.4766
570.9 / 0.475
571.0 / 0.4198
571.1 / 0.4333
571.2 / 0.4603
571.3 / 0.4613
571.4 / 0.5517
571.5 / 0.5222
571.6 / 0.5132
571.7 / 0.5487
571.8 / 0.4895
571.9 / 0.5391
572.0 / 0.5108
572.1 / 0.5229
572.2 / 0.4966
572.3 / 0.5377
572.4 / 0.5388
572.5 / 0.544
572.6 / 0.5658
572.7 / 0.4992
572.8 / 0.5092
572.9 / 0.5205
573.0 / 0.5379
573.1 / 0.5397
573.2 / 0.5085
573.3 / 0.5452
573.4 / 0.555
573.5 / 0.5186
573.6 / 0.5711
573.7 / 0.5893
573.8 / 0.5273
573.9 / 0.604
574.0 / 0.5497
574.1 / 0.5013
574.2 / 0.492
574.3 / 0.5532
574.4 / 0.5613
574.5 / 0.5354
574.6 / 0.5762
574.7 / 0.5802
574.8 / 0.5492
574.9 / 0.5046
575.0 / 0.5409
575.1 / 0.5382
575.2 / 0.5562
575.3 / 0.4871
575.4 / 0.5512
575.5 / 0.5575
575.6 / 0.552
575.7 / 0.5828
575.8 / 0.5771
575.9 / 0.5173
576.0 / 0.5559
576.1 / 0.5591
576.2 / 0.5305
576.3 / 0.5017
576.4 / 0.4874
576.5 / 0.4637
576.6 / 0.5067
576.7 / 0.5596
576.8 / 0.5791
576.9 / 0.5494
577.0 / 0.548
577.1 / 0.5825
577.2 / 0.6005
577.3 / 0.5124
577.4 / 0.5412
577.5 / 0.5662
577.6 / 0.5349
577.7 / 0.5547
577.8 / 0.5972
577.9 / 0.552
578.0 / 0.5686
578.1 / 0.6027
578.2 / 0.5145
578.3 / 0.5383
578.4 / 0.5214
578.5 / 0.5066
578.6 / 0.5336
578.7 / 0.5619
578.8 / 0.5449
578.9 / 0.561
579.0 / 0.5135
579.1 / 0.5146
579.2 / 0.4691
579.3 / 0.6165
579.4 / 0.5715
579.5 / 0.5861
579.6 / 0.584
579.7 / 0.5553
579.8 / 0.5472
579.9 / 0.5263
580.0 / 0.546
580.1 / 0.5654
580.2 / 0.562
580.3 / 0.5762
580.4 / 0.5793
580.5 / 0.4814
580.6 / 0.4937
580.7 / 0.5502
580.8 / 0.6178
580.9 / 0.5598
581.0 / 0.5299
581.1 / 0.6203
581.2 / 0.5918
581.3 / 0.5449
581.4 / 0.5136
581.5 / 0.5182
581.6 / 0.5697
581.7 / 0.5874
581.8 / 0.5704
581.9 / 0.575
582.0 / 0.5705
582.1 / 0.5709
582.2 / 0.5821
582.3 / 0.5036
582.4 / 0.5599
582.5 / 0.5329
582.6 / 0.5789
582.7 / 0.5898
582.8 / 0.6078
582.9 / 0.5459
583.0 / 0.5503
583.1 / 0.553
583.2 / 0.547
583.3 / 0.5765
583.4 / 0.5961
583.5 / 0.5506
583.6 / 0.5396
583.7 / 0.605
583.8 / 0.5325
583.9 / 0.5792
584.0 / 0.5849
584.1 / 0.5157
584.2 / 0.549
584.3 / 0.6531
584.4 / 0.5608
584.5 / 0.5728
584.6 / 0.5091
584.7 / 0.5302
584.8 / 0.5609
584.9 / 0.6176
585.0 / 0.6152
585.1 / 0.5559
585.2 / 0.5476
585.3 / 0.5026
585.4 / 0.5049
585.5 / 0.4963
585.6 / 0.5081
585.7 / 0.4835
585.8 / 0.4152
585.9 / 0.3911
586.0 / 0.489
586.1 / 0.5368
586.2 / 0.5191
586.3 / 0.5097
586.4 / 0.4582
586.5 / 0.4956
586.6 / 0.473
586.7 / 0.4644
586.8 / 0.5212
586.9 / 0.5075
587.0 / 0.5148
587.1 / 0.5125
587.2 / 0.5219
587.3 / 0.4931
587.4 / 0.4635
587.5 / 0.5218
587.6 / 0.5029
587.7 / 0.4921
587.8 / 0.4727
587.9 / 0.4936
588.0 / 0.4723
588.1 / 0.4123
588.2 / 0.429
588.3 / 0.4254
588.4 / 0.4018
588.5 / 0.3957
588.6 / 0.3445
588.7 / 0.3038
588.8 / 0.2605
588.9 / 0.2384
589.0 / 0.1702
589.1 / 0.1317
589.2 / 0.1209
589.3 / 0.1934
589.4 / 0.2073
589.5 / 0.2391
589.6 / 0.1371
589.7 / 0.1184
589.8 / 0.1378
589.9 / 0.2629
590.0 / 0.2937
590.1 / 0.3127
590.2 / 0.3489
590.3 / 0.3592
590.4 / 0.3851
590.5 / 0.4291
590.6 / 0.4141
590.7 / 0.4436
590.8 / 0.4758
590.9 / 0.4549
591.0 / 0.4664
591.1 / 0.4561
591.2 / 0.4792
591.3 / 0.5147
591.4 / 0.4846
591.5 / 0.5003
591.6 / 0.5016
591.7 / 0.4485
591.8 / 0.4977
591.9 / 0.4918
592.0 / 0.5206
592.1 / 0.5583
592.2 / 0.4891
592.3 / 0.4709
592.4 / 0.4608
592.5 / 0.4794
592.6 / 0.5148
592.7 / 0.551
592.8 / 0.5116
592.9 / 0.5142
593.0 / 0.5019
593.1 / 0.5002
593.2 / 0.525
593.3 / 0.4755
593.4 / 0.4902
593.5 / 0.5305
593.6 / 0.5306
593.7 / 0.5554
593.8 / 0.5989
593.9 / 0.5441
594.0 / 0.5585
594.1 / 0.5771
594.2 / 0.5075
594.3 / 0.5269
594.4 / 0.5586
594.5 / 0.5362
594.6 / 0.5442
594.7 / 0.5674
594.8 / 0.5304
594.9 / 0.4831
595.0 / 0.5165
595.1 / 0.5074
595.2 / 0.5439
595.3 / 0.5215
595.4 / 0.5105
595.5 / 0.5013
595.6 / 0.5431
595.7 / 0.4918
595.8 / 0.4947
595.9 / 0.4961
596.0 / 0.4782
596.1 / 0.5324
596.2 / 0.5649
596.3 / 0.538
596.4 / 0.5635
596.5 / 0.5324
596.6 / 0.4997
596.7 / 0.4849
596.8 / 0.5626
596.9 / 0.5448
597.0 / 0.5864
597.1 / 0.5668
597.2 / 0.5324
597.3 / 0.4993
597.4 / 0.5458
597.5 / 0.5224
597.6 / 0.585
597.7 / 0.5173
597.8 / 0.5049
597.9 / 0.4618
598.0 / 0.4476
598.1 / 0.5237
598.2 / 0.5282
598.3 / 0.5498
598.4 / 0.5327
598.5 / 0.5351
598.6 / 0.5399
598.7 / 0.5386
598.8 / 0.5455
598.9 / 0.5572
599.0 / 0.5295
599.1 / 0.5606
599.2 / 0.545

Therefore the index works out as -0.24 mag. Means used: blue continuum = 0.454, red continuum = 0.421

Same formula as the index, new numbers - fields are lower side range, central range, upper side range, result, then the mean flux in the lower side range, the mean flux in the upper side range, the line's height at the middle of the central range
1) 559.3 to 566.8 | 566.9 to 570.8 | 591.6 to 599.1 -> -0.062 mag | 0.466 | 0.523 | 0.477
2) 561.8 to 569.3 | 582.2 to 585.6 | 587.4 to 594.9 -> -0.241 mag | 0.486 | 0.431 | 0.447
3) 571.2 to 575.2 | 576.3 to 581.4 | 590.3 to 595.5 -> -0.048 mag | 0.534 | 0.504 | 0.525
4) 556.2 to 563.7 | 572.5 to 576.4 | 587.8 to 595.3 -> -0.222 mag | 0.449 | 0.432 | 0.441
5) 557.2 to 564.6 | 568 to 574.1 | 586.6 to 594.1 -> -0.159 mag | 0.454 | 0.427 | 0.445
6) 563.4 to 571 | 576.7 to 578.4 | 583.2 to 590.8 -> -0.192 mag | 0.497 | 0.441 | 0.468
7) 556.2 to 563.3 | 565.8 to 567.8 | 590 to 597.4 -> -0.092 mag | 0.445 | 0.503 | 0.457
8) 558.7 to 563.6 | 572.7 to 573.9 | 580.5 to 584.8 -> -0.063 mag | 0.442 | 0.561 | 0.509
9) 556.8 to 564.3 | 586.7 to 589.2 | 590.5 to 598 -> 0.214 mag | 0.452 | 0.514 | 0.502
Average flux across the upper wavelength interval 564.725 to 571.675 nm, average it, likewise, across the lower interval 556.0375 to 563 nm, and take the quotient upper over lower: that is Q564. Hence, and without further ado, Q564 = 1.12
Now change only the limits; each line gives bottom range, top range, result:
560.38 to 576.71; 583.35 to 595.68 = 0.93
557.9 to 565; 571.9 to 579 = 1.20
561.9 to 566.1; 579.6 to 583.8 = 1.18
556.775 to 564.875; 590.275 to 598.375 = 1.12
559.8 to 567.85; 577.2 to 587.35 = 1.15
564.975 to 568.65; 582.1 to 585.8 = 1.11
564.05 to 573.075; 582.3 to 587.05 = 1.07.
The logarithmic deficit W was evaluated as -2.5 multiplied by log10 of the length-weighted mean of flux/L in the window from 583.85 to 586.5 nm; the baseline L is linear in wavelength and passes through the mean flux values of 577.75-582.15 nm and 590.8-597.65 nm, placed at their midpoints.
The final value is 0.03 mag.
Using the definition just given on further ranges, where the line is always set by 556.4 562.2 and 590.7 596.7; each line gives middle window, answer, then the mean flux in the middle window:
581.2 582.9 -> -0.15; 0.561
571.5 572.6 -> -0.13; 0.526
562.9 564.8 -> -0.07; 0.482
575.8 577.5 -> -0.13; 0.539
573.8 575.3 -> -0.15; 0.543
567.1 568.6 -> -0.09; 0.499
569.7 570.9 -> -0.09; 0.503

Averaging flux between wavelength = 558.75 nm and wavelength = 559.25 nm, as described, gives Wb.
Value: 0.376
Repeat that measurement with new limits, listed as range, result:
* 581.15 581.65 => 0.548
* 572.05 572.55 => 0.528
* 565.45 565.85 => 0.476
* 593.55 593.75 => 0.543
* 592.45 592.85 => 0.514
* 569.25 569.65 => 0.541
